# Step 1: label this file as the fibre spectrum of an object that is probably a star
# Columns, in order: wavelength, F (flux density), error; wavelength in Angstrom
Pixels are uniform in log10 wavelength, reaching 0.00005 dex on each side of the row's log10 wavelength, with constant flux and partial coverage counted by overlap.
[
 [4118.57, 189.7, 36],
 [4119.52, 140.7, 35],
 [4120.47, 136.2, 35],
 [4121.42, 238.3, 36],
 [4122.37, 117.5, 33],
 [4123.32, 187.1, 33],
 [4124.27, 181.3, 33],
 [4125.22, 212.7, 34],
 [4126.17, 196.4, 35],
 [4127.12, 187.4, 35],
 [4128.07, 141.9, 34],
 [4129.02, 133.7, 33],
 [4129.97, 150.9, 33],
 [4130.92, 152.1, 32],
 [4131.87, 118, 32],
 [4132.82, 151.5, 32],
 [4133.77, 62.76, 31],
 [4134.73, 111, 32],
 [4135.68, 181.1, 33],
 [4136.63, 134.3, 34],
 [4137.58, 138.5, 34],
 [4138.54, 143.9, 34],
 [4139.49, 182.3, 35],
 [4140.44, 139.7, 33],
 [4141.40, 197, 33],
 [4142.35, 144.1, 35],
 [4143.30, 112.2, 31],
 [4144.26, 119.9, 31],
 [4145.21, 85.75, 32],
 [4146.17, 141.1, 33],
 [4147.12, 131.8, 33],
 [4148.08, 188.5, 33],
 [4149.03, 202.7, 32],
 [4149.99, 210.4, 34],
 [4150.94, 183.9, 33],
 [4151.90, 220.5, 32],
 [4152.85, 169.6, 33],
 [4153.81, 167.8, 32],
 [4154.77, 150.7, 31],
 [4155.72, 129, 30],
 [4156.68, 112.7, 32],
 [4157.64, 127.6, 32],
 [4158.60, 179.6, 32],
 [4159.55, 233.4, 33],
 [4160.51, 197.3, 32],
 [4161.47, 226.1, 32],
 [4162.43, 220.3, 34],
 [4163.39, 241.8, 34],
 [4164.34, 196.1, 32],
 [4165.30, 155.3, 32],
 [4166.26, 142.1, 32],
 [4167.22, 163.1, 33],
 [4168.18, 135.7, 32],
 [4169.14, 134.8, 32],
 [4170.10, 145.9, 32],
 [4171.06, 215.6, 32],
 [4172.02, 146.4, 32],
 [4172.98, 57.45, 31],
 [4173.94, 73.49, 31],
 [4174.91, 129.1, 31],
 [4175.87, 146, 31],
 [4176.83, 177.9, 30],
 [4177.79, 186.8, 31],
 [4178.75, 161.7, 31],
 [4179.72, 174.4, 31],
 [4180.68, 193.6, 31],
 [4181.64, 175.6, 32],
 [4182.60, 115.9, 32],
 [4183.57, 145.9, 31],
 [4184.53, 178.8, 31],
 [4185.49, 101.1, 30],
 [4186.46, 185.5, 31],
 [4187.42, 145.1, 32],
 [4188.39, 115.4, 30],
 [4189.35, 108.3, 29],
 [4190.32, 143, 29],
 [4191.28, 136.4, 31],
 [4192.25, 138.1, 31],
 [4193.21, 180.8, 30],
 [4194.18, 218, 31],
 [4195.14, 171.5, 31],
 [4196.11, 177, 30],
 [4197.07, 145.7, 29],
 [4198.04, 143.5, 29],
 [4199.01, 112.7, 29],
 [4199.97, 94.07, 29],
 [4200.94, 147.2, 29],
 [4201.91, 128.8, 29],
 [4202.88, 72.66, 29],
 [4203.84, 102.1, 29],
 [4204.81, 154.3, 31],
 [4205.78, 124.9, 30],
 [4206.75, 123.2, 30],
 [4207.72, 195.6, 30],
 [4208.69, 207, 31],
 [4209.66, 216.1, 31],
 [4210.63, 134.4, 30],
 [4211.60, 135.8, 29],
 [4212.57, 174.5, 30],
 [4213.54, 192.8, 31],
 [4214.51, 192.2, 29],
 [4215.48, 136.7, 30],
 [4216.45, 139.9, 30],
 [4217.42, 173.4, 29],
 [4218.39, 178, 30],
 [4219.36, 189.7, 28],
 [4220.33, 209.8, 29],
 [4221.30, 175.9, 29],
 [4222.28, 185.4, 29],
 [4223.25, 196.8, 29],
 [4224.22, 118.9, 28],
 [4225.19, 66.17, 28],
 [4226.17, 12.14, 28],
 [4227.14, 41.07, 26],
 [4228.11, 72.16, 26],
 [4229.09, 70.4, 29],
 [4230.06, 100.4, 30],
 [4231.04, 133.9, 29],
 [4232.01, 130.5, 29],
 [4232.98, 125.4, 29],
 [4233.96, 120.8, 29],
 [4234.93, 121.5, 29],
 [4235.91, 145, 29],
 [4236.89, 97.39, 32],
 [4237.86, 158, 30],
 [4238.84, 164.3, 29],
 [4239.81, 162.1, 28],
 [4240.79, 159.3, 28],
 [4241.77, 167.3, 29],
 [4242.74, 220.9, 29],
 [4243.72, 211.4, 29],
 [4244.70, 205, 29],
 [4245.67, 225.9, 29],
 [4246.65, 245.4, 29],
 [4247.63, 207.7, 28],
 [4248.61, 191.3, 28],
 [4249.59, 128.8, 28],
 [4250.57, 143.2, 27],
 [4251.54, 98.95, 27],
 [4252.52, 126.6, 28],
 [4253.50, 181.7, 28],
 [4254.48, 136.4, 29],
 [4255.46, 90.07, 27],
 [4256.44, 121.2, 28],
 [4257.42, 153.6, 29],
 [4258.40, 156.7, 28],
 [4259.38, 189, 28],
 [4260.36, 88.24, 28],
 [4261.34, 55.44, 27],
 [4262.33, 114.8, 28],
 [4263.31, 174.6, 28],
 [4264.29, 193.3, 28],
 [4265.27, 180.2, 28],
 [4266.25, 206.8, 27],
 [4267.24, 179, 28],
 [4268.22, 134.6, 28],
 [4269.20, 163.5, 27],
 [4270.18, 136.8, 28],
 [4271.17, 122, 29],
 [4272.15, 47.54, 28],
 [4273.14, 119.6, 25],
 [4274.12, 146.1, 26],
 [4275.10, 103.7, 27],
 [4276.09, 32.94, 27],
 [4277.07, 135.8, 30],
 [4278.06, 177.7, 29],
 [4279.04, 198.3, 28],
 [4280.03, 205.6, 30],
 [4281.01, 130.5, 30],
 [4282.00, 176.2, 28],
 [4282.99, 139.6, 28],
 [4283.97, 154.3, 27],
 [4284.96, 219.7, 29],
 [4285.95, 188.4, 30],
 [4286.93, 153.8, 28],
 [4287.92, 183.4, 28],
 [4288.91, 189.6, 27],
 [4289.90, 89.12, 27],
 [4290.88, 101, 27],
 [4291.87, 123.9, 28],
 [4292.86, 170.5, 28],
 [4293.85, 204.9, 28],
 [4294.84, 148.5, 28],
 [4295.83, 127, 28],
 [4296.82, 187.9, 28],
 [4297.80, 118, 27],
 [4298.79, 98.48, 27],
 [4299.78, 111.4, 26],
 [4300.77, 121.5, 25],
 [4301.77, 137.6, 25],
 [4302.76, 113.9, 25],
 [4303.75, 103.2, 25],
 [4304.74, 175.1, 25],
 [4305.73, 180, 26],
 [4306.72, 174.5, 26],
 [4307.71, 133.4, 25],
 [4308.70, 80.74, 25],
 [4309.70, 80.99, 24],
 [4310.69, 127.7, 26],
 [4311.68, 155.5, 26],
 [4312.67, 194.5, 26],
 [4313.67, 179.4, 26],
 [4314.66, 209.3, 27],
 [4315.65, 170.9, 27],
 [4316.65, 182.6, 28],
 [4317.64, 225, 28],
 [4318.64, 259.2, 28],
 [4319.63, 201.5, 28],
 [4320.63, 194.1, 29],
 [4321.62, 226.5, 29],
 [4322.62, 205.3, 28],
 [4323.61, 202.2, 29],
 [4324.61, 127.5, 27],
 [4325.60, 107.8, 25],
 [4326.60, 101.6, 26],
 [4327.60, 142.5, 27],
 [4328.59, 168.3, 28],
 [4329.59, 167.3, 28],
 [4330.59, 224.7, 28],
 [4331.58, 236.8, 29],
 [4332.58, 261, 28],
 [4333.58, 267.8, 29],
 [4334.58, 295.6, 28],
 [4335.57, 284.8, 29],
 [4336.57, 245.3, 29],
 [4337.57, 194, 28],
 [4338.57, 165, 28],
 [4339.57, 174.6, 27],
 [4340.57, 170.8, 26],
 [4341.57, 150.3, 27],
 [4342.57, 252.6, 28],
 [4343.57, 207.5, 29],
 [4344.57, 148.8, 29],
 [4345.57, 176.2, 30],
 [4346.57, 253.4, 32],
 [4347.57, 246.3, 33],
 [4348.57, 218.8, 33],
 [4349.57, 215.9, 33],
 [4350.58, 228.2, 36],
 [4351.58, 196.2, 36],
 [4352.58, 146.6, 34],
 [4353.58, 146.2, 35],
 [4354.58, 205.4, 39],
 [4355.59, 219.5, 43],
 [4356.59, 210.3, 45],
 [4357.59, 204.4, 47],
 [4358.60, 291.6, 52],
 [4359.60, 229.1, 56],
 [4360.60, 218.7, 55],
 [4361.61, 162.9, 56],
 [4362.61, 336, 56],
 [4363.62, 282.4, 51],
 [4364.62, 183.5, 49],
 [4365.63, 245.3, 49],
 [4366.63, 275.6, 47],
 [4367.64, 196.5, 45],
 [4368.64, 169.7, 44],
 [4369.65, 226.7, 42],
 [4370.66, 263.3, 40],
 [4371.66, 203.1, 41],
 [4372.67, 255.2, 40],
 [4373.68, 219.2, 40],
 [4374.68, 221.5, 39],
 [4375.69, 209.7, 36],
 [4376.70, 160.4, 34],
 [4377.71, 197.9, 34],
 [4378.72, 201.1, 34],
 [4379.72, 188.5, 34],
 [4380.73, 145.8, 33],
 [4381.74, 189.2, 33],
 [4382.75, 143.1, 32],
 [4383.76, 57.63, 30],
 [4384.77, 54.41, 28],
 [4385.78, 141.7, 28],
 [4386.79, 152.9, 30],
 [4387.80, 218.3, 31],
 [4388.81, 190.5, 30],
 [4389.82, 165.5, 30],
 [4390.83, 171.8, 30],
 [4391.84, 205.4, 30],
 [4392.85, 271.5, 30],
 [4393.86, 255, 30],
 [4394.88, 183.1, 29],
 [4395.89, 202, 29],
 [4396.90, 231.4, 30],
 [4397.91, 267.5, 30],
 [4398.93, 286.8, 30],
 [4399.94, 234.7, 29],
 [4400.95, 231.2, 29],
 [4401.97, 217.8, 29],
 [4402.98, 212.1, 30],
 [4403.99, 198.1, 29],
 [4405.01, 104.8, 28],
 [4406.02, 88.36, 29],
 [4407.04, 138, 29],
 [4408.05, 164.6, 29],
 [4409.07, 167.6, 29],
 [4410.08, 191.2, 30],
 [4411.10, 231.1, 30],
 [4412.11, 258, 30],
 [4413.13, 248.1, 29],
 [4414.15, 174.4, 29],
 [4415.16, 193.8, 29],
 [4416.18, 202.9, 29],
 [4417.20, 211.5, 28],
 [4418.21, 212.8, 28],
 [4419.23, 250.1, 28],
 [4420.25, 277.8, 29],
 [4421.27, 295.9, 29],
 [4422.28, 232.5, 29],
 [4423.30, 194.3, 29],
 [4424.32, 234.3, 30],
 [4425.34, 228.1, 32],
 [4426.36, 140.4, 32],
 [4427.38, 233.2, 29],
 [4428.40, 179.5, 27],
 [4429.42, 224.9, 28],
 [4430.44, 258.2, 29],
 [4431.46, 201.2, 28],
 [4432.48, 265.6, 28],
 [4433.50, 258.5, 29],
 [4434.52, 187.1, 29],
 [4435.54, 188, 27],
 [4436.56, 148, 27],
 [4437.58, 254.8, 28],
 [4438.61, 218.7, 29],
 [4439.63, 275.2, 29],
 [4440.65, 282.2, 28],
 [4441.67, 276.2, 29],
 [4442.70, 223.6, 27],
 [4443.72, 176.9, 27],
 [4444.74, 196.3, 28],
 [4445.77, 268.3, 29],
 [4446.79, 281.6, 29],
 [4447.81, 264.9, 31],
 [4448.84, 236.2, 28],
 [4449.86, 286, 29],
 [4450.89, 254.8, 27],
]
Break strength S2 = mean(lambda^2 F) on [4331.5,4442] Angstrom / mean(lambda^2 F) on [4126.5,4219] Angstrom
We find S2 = 1.51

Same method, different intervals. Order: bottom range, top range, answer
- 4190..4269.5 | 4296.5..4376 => 1.37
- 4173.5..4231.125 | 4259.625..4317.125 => 1.05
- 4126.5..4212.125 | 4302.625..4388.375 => 1.37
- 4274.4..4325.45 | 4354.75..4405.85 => 1.35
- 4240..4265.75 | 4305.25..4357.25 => 1.24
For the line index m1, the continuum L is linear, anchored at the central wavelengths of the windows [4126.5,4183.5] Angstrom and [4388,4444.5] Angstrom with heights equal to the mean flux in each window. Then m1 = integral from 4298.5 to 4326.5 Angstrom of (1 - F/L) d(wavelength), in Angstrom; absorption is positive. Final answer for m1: 4.72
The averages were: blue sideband 157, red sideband 215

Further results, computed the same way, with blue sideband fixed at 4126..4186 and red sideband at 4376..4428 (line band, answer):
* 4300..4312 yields 3.3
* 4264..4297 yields 4.8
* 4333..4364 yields -4.8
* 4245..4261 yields 1.6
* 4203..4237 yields 5.6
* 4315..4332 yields -0.1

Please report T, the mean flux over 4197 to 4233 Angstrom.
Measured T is 138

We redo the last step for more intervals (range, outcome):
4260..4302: 144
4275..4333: 160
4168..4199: 150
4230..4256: 156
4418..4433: 229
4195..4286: 147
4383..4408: 186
